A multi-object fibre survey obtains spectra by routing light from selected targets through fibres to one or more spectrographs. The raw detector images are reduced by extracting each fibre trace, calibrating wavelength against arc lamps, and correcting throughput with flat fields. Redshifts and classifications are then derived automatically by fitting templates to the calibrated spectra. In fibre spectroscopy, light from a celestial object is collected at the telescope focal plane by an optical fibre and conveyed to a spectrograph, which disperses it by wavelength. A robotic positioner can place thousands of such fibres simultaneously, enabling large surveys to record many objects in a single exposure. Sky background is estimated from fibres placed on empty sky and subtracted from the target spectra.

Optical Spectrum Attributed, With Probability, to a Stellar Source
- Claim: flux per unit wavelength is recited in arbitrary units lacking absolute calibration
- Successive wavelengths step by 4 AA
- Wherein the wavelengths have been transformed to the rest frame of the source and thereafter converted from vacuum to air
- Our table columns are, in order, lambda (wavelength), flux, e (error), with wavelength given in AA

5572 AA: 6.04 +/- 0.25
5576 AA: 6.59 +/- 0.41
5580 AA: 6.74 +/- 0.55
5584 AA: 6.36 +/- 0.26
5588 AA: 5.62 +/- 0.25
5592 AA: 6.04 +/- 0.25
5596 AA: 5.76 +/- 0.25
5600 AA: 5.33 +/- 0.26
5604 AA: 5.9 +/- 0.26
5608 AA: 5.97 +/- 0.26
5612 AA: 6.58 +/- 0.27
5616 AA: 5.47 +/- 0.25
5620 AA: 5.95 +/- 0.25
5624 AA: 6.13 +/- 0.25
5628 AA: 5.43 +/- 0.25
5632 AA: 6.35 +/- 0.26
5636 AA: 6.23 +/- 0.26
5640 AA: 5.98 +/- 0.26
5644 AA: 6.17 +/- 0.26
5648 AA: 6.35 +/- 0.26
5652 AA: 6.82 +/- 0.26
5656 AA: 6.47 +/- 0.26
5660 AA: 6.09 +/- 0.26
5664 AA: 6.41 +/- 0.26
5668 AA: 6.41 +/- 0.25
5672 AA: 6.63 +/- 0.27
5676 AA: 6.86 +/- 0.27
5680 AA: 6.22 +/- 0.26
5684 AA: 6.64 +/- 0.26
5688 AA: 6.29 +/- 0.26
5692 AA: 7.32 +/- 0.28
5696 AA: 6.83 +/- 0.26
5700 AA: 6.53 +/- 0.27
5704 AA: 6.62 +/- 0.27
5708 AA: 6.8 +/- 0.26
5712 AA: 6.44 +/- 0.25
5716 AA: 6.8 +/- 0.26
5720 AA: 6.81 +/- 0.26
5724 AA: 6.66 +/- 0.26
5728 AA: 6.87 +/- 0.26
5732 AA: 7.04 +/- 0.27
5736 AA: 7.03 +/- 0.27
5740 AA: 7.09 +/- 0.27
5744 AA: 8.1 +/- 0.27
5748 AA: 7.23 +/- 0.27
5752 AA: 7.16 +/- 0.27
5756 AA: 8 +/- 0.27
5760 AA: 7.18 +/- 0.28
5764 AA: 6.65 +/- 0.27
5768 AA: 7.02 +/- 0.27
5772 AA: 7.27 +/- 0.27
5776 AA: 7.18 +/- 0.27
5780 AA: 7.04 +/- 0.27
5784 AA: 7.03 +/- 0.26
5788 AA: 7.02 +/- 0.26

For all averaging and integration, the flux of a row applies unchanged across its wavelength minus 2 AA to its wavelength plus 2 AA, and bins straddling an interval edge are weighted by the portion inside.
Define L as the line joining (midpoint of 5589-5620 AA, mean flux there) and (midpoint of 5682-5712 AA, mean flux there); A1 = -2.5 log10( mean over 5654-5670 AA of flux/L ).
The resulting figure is 0.01 mag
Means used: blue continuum 5.86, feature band 6.34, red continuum 6.7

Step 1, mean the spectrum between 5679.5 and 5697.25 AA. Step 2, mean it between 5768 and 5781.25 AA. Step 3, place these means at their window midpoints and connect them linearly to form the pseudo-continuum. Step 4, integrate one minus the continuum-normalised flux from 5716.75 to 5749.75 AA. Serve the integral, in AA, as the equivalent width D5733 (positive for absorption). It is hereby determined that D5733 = -0.8 AA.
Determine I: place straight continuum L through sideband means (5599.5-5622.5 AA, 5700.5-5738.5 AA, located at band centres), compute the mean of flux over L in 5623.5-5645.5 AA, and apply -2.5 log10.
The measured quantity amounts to 0.01 mag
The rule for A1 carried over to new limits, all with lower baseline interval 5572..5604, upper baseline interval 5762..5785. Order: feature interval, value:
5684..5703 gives -0.019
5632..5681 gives 0.004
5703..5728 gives 0.003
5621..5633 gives 0.057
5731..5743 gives -0.047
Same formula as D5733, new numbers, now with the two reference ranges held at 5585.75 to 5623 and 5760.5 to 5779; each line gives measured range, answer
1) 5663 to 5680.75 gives -0.5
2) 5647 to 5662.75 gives -0.6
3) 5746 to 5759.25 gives -1.0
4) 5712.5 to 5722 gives -0.1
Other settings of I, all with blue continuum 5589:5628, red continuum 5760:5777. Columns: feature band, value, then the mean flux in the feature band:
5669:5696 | -0.04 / 6.66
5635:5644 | 0.00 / 6.11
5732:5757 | -0.08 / 7.38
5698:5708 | -0.01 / 6.62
